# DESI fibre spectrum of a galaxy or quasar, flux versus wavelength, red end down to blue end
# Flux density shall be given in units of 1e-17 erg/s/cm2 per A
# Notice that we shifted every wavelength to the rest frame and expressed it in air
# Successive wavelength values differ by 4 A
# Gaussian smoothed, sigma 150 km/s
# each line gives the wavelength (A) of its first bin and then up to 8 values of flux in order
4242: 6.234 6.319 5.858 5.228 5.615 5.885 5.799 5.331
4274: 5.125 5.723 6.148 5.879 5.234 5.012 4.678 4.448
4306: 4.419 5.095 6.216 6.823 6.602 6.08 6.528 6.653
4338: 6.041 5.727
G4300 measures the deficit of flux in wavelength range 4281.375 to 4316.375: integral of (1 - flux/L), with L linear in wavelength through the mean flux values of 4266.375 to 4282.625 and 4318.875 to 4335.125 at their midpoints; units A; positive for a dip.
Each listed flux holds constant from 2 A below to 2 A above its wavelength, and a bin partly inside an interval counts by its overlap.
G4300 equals 4.4 A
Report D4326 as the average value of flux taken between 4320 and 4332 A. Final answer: 6.4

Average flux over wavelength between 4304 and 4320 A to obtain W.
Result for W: 5.64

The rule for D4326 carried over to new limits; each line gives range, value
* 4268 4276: 5.23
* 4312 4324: 6.55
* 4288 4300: 4.97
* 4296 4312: 4.66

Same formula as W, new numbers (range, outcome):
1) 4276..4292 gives 5.75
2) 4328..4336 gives 6.59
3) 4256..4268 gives 5.77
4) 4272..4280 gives 5.42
